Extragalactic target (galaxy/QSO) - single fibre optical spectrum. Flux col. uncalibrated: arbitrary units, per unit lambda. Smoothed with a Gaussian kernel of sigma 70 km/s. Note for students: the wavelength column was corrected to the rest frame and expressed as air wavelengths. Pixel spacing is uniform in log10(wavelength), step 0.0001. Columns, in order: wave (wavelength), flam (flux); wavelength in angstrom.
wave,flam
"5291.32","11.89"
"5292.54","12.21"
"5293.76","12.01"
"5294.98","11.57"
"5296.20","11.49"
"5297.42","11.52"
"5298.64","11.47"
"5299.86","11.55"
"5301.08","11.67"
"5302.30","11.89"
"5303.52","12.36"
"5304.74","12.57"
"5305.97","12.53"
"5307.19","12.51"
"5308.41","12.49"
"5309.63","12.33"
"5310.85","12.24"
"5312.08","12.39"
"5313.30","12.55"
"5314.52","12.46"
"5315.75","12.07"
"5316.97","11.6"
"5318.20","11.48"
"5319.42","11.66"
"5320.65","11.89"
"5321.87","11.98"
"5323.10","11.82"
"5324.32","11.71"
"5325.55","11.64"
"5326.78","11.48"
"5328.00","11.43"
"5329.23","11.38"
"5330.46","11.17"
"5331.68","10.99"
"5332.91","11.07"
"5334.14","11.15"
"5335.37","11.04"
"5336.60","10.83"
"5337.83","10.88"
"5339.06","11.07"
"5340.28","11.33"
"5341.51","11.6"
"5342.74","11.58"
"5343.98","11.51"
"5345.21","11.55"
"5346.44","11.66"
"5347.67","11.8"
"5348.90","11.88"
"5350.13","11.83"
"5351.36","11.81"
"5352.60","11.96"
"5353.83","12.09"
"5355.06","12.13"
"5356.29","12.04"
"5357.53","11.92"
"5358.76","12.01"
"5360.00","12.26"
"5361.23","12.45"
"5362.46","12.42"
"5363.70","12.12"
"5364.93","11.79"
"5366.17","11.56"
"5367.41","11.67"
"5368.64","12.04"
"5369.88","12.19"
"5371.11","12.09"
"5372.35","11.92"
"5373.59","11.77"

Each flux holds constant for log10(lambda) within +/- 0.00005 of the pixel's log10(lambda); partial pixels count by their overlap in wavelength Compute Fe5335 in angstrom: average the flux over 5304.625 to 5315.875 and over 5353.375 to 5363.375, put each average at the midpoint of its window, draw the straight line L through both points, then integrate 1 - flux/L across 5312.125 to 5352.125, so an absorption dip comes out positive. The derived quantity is 2.38 angstrom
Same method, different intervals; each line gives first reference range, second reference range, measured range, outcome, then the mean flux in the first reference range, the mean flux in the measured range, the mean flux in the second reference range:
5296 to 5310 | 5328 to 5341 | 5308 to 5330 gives -0.6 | 12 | 11.9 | 11.1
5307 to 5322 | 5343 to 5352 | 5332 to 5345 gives 0.7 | 12.1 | 11.2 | 11.7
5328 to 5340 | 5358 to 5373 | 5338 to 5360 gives -0.4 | 11.1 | 11.7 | 12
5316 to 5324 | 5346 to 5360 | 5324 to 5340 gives 0.8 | 11.8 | 11.2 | 11.9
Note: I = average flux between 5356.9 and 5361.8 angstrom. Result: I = 12.1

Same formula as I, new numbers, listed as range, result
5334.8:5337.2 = 10.9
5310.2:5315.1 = 12.4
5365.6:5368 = 11.6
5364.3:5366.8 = 11.7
